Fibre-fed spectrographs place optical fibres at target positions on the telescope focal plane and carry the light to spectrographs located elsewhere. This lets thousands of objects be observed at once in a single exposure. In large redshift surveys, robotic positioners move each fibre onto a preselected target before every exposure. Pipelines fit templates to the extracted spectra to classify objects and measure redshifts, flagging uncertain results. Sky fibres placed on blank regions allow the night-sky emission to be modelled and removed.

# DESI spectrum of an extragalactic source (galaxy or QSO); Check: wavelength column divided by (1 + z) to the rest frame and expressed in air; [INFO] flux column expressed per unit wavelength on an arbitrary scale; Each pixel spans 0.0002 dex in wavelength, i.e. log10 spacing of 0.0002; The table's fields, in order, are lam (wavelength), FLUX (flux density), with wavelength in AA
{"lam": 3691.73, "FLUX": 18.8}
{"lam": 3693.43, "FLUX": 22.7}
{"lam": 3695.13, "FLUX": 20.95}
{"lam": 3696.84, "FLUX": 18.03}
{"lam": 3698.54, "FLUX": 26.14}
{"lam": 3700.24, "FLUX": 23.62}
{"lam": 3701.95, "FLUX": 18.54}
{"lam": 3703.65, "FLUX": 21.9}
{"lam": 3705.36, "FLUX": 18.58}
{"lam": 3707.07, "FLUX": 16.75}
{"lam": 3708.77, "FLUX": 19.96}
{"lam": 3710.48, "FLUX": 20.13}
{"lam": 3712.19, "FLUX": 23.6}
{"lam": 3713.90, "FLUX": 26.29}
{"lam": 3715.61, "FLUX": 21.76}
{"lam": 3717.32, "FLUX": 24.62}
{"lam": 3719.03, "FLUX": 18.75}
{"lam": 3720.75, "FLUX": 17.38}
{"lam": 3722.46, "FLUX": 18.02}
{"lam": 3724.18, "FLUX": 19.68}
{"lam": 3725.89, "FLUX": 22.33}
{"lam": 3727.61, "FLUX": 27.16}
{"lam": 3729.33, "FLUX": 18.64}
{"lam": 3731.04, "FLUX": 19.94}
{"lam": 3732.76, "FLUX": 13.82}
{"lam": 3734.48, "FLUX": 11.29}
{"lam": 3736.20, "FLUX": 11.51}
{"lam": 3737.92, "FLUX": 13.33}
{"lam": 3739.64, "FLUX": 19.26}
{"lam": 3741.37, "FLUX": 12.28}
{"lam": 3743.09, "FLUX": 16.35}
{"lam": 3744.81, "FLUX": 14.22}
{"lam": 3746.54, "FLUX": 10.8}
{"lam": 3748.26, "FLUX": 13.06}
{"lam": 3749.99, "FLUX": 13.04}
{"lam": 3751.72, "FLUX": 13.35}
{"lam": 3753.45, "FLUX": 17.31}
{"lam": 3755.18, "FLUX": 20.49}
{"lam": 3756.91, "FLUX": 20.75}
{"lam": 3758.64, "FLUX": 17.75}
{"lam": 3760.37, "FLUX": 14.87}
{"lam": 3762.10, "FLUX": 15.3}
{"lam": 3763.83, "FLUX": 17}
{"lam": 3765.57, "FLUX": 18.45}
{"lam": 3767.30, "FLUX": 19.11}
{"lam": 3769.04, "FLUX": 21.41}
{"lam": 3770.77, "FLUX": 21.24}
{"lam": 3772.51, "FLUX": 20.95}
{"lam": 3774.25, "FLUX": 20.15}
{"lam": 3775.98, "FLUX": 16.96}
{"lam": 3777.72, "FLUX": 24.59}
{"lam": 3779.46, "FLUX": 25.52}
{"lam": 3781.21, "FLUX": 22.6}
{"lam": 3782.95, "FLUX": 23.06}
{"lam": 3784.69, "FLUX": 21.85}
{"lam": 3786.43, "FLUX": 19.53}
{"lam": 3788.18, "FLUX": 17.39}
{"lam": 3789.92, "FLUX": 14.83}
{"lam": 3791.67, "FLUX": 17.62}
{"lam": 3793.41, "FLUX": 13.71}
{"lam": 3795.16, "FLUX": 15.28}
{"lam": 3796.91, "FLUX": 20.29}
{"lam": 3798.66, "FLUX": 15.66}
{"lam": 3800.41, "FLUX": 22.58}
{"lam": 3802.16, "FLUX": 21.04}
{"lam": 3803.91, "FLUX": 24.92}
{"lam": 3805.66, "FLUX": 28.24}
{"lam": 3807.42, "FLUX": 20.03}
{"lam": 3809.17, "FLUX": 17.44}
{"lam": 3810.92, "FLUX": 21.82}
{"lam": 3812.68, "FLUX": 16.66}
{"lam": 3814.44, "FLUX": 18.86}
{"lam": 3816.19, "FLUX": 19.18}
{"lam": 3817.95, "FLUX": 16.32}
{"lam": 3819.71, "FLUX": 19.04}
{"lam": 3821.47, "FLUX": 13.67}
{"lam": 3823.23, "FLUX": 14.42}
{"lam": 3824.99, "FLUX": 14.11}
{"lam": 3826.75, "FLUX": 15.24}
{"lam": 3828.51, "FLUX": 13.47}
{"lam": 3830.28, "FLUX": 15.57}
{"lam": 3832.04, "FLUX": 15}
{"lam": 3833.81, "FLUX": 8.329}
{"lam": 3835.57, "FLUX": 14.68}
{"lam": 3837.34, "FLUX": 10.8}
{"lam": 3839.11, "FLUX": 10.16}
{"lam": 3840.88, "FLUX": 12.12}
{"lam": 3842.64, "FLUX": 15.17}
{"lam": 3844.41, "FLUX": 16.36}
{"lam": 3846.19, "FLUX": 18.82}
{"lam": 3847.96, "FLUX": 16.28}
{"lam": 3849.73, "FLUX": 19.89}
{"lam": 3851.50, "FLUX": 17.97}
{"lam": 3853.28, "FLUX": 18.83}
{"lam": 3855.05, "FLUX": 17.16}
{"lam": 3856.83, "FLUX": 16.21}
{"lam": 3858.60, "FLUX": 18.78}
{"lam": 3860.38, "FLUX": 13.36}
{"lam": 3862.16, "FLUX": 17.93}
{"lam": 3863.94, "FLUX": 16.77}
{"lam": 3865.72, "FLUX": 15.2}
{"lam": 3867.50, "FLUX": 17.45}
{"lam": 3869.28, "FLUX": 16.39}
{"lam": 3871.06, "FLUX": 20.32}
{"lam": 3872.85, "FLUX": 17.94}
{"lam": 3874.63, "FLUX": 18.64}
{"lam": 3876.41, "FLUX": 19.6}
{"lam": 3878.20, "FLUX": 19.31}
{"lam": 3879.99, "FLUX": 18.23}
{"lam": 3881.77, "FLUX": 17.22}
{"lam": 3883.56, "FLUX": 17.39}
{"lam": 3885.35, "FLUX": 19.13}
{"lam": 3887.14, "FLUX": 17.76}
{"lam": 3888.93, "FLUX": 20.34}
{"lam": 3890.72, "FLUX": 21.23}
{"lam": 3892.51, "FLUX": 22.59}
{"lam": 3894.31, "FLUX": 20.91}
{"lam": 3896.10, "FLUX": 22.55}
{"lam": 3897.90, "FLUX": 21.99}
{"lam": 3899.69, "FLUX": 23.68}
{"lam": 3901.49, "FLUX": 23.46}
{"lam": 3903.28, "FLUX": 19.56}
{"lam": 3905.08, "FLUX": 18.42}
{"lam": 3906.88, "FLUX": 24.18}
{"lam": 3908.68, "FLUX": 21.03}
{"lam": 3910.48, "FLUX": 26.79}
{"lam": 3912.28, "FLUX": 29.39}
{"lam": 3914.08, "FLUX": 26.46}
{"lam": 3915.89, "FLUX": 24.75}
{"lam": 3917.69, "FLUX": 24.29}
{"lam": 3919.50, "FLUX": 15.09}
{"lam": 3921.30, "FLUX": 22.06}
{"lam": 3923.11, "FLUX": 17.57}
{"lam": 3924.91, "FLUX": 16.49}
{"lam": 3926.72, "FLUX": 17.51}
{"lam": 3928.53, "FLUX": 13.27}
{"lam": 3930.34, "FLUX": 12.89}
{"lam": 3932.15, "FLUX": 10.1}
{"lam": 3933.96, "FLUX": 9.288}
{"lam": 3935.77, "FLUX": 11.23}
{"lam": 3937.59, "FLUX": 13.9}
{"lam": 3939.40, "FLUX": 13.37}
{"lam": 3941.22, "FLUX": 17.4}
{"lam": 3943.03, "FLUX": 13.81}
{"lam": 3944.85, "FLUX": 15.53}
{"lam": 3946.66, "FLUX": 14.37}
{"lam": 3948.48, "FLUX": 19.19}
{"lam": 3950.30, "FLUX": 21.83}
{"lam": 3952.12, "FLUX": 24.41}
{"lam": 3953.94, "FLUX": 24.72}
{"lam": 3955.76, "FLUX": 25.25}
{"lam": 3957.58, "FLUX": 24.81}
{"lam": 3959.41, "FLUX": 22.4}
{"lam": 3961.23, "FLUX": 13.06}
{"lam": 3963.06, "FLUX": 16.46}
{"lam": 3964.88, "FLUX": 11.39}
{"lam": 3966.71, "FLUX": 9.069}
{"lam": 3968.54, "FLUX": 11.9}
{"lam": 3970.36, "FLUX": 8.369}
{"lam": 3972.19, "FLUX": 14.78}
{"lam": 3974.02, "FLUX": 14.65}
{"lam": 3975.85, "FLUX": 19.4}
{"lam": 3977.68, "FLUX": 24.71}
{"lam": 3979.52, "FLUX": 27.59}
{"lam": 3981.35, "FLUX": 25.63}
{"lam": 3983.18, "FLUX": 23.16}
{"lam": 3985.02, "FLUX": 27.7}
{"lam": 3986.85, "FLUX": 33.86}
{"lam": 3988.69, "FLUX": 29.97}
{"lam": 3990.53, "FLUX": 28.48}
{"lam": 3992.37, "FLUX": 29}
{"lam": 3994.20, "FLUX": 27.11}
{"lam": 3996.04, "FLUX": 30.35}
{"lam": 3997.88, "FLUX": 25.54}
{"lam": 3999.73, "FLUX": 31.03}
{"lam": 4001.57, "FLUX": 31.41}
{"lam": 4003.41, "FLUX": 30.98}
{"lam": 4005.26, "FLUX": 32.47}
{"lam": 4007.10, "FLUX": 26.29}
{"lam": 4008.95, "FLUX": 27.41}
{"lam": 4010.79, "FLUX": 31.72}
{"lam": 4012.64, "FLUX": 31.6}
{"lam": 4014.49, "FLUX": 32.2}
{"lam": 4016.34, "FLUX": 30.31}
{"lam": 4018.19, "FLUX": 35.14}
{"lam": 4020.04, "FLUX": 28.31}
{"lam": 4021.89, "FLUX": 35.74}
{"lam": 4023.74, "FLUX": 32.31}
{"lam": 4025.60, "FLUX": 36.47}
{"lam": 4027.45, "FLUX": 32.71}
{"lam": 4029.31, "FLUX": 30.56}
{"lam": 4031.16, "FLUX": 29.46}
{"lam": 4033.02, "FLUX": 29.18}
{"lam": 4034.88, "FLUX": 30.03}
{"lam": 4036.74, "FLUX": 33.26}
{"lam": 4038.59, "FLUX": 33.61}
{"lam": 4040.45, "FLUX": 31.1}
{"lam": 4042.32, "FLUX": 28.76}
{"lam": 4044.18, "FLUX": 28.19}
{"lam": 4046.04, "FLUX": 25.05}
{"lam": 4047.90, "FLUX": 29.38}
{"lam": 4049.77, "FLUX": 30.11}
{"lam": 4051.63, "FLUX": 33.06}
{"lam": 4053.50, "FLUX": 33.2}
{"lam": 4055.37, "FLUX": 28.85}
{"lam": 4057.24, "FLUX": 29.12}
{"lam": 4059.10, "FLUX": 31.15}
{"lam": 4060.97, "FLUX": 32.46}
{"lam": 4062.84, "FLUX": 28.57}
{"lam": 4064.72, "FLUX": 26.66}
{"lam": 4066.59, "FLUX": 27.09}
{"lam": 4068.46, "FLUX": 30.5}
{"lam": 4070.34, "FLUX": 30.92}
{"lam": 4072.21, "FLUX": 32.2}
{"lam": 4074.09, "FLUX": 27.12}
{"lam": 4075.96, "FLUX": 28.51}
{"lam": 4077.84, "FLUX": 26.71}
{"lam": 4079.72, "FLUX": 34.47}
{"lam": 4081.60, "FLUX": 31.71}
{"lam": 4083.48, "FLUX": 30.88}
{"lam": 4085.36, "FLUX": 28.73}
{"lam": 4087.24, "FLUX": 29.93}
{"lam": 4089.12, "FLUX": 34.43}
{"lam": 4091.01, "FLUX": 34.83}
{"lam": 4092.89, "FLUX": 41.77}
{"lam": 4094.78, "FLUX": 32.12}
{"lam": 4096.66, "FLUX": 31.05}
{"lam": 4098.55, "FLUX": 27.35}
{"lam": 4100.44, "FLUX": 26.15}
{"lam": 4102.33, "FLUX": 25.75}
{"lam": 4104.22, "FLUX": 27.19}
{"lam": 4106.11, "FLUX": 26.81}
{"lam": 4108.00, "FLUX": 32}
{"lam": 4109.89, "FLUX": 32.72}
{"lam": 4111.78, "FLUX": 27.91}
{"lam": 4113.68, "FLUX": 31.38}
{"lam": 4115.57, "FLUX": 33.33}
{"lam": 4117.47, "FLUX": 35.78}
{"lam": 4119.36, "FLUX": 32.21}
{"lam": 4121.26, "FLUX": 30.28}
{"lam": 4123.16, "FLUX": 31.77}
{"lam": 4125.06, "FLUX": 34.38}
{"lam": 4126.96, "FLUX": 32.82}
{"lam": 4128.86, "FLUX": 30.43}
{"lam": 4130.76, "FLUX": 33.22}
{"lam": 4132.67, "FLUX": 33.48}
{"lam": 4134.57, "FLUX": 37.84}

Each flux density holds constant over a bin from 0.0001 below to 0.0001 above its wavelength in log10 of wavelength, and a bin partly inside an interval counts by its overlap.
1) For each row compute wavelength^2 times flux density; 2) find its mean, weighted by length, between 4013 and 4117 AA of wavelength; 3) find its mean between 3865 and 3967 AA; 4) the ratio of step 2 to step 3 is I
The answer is 1.75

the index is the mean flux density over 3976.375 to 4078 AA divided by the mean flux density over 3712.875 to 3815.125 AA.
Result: 1.60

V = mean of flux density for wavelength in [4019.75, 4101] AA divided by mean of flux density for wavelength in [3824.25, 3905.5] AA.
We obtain 1.8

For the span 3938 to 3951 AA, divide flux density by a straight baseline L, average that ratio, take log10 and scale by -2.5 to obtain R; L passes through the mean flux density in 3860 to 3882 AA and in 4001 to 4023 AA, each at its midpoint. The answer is 0.45 mag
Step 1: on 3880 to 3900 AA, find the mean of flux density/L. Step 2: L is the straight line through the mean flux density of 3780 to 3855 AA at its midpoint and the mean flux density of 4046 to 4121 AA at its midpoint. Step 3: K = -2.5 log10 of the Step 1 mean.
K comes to 0.04 mag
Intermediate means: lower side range 17.4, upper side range 30.5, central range 20.3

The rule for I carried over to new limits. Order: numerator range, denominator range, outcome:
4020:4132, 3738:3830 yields 1.98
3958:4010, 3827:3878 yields 1.56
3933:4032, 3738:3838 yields 1.50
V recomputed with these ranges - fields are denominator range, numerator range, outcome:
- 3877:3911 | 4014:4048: 1.50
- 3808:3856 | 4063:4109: 1.90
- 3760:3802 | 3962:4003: 1.19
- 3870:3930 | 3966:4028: 1.32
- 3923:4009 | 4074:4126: 1.50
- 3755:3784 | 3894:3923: 1.13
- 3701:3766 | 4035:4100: 1.72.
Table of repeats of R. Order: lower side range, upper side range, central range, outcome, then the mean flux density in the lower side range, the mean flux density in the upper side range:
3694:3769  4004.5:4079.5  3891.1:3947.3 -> 0.33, 18.3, 30.5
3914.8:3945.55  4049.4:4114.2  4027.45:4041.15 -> -0.20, 15.9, 30.4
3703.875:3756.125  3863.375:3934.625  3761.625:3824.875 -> -0.05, 17.8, 19.5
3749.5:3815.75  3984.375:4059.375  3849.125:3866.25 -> 0.31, 19.3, 30.6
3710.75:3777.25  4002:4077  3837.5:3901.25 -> 0.28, 18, 30.5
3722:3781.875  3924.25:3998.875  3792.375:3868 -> 0.09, 17.8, 19.4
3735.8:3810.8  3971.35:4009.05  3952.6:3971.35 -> 0.45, 18.3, 26.8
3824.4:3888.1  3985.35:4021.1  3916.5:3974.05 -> 0.44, 16.3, 30.2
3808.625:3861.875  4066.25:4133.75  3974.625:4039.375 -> -0.16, 15.9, 31.1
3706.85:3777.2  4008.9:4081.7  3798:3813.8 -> -0.01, 18.1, 30.6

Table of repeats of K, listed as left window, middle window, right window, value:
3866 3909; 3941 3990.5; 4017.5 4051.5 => 0.28 mag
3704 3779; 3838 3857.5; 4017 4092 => 0.36 mag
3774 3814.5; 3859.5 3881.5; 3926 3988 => 0.09 mag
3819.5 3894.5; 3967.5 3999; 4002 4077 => 0.12 mag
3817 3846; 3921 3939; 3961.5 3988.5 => 0.24 mag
